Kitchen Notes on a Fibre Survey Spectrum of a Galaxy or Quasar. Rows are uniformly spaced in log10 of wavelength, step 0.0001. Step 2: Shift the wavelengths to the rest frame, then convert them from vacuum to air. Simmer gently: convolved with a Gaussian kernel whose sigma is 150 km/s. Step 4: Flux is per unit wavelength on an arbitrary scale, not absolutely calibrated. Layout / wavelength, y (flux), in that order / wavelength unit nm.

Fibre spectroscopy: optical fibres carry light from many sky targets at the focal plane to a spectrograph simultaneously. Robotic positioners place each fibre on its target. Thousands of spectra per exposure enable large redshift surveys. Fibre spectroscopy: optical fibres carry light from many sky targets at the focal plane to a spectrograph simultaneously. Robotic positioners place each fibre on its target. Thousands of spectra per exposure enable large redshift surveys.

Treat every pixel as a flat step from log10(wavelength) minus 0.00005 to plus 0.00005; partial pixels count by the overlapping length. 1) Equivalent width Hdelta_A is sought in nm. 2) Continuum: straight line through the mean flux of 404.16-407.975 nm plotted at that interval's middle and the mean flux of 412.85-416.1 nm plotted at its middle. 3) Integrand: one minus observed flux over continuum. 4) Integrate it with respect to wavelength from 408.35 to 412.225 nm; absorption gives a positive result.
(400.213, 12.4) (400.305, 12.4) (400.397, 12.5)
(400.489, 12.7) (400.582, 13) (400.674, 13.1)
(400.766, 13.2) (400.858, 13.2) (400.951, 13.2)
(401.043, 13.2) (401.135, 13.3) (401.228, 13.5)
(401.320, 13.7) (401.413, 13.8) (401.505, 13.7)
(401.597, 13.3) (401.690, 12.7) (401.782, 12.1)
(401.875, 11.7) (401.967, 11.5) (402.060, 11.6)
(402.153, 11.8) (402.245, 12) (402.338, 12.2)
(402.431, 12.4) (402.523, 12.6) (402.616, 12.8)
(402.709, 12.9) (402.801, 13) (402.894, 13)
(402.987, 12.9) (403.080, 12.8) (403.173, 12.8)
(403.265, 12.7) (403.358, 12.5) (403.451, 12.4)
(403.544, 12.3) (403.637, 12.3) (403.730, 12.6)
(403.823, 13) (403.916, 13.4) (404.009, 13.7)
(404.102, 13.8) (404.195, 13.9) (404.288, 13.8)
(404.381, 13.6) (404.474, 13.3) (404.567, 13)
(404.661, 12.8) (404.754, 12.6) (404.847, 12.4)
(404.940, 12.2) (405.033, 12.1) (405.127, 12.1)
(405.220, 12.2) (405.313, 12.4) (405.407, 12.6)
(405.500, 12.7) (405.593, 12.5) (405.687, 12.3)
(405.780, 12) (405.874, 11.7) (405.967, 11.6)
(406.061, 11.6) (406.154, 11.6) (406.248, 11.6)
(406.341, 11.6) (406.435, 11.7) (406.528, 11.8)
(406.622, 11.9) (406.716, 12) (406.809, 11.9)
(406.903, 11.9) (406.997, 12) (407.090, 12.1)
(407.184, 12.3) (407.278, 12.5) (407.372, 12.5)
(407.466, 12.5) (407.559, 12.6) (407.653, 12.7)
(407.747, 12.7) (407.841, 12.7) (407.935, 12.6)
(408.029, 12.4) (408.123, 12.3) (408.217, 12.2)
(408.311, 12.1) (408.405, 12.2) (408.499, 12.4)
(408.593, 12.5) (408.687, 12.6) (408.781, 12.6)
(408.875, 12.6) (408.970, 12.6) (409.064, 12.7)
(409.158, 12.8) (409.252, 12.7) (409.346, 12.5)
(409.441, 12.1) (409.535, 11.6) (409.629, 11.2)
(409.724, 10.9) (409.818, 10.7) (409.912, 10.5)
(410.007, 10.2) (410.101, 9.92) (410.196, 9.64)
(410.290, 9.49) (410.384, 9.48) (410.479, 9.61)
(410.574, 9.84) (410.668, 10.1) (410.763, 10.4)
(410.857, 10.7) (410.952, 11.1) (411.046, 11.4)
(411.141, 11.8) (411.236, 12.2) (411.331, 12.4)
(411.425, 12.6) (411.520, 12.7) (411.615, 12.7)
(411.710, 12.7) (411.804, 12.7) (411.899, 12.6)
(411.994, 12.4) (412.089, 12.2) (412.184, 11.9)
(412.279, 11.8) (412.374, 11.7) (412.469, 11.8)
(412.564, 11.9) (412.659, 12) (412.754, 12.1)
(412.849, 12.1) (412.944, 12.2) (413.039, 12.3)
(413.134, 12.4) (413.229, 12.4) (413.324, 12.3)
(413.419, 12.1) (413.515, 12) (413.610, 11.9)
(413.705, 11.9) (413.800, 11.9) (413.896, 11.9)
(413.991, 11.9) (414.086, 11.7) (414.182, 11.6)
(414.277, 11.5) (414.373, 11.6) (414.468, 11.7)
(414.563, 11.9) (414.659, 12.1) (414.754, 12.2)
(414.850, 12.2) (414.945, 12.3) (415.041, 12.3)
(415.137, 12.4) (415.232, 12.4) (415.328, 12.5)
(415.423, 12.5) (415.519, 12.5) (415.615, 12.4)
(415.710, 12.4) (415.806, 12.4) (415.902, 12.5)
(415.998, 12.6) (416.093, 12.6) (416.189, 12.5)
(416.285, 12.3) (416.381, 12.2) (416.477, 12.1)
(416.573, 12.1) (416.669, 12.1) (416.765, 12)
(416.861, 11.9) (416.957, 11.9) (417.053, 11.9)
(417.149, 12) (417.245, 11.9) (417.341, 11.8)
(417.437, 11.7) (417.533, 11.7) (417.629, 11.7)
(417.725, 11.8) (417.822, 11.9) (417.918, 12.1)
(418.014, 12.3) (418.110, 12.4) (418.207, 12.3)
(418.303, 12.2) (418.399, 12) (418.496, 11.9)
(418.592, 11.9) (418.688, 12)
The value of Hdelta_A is 0.20 nm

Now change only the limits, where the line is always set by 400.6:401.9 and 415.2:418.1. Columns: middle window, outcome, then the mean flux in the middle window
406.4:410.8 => 0.33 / 11.7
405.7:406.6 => 0.08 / 11.7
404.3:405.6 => 0.03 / 12.6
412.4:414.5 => 0.07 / 12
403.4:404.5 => -0.02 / 13.2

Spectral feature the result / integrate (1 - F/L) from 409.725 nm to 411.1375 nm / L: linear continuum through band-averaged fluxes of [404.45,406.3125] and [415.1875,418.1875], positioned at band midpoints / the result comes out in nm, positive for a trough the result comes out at 0.22 nm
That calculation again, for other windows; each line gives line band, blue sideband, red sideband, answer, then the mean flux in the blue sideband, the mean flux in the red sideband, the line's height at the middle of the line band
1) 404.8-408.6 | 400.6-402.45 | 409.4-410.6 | -0.29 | 12.8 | 10.4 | 11.3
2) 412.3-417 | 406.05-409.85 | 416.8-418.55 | -0.04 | 12.2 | 12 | 12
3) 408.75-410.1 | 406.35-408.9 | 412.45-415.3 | 0.05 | 12.3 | 12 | 12.2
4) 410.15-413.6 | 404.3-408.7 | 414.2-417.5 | 0.16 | 12.3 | 12.2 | 12.2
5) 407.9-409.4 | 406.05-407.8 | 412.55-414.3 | -0.05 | 12.1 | 12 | 12.1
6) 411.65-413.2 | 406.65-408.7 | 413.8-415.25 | -0.01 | 12.3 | 12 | 12.1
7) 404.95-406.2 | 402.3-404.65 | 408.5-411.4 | 0.03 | 12.9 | 11.3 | 12.4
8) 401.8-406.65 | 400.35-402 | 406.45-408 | 0.06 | 13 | 12.3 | 12.6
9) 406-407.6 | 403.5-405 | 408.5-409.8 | 0.08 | 13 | 12.2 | 12.6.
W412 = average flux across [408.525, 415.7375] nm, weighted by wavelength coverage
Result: 11.8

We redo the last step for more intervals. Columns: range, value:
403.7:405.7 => 12.9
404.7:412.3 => 11.9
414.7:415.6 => 12.4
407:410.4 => 11.9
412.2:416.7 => 12.1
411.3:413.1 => 12.3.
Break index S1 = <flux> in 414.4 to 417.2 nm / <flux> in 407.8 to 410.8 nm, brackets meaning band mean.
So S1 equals 1.1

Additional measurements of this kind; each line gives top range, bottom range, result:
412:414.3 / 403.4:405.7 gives 0.94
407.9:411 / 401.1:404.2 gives 0.90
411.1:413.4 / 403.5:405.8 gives 0.96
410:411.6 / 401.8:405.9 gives 0.86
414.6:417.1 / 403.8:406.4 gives 0.98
